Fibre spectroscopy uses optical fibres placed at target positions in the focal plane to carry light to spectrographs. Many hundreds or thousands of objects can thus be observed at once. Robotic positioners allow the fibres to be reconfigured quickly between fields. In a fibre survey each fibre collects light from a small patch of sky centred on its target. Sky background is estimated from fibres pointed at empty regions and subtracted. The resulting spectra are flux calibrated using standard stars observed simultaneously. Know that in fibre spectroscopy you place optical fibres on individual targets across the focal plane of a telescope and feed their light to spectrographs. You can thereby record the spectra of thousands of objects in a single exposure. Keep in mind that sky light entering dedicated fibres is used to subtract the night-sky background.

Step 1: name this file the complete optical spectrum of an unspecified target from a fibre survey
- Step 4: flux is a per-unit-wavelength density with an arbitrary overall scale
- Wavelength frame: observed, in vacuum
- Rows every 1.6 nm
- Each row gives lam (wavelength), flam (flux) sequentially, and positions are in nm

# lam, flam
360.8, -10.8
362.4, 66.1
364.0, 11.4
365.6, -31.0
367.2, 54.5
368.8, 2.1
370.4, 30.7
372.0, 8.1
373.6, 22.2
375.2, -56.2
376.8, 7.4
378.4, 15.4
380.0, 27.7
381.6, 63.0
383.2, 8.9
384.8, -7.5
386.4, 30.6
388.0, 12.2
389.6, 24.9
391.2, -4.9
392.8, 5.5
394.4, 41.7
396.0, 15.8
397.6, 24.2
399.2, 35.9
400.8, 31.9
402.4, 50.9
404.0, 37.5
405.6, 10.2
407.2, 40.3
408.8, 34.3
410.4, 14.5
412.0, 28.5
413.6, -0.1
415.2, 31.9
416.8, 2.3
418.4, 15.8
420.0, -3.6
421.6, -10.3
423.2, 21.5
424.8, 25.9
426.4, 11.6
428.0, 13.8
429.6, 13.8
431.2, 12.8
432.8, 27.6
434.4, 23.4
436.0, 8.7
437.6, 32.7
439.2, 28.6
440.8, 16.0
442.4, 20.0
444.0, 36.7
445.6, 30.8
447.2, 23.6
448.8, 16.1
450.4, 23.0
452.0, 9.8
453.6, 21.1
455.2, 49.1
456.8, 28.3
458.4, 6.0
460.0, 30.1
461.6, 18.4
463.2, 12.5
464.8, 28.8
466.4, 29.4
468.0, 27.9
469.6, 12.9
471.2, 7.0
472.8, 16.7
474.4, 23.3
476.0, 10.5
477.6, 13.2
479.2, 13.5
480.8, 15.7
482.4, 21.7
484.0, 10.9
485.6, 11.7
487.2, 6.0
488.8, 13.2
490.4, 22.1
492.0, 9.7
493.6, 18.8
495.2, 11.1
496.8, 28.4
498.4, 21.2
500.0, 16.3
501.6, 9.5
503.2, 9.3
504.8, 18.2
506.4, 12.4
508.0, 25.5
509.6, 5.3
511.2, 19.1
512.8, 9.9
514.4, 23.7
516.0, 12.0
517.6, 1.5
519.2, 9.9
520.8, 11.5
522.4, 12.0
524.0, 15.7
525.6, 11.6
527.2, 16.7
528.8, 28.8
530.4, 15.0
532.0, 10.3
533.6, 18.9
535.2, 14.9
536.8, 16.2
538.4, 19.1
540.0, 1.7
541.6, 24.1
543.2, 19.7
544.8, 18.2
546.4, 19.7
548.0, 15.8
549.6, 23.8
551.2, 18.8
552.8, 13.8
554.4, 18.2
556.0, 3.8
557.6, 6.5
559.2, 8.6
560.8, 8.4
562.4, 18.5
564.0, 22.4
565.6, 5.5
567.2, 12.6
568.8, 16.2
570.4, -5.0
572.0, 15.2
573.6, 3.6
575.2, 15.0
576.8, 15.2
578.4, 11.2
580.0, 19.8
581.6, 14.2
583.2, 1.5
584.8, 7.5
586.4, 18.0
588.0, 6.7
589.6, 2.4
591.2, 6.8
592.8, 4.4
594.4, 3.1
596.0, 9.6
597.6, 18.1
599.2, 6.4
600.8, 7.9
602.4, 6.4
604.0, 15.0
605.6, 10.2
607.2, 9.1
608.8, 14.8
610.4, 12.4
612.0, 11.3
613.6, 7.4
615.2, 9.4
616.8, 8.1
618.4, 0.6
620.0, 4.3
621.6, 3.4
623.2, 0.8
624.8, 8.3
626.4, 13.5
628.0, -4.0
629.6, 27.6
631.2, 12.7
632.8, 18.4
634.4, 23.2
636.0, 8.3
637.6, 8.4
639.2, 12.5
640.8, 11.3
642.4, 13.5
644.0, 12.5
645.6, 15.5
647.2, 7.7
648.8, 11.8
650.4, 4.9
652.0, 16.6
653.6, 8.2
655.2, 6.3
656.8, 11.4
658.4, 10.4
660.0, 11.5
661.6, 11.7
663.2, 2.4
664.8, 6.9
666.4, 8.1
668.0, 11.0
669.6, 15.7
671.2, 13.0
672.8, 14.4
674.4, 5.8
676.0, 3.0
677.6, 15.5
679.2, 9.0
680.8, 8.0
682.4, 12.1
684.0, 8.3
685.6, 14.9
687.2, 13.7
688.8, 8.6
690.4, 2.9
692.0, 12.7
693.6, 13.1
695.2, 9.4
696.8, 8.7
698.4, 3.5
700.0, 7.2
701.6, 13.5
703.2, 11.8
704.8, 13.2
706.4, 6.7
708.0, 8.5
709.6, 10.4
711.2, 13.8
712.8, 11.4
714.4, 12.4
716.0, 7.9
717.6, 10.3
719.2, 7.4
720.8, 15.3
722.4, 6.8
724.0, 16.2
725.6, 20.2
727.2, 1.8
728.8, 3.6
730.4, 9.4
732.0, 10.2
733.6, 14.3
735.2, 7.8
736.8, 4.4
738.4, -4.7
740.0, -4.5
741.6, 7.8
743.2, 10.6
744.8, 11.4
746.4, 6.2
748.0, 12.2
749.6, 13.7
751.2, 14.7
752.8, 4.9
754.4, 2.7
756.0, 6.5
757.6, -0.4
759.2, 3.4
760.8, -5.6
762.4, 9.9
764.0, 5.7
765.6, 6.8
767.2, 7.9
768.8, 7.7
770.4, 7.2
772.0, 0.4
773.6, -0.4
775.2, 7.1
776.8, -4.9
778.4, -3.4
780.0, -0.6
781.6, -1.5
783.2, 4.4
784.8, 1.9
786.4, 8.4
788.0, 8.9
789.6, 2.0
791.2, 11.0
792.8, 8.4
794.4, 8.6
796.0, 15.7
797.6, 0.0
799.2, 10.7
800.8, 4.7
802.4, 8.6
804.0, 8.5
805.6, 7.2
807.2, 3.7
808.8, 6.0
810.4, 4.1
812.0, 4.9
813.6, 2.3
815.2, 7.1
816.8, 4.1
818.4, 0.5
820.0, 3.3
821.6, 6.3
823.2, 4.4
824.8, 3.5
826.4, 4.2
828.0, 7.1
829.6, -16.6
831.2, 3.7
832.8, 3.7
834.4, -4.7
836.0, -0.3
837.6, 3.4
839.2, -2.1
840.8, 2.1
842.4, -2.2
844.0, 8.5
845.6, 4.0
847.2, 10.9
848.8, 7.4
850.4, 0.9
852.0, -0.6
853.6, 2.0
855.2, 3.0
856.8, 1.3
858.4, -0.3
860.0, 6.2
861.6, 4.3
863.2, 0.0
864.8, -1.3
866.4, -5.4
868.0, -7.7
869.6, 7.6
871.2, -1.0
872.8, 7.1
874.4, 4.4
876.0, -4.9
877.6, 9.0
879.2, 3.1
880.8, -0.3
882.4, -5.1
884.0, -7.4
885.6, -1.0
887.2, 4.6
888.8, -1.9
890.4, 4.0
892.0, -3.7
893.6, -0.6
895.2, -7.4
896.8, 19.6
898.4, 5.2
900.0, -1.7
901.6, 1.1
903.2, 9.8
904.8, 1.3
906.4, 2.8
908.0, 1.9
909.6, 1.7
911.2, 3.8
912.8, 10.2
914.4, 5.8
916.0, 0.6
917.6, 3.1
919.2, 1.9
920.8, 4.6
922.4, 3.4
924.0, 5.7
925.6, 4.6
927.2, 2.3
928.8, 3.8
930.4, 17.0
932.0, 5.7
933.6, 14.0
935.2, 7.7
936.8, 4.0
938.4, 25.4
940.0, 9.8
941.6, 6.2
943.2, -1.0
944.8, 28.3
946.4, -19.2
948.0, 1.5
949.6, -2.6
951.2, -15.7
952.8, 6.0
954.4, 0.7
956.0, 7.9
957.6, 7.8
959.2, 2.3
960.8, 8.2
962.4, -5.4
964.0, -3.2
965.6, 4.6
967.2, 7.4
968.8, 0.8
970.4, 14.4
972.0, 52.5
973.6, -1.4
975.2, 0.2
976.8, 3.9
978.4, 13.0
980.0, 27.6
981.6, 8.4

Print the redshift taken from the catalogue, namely 1.607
